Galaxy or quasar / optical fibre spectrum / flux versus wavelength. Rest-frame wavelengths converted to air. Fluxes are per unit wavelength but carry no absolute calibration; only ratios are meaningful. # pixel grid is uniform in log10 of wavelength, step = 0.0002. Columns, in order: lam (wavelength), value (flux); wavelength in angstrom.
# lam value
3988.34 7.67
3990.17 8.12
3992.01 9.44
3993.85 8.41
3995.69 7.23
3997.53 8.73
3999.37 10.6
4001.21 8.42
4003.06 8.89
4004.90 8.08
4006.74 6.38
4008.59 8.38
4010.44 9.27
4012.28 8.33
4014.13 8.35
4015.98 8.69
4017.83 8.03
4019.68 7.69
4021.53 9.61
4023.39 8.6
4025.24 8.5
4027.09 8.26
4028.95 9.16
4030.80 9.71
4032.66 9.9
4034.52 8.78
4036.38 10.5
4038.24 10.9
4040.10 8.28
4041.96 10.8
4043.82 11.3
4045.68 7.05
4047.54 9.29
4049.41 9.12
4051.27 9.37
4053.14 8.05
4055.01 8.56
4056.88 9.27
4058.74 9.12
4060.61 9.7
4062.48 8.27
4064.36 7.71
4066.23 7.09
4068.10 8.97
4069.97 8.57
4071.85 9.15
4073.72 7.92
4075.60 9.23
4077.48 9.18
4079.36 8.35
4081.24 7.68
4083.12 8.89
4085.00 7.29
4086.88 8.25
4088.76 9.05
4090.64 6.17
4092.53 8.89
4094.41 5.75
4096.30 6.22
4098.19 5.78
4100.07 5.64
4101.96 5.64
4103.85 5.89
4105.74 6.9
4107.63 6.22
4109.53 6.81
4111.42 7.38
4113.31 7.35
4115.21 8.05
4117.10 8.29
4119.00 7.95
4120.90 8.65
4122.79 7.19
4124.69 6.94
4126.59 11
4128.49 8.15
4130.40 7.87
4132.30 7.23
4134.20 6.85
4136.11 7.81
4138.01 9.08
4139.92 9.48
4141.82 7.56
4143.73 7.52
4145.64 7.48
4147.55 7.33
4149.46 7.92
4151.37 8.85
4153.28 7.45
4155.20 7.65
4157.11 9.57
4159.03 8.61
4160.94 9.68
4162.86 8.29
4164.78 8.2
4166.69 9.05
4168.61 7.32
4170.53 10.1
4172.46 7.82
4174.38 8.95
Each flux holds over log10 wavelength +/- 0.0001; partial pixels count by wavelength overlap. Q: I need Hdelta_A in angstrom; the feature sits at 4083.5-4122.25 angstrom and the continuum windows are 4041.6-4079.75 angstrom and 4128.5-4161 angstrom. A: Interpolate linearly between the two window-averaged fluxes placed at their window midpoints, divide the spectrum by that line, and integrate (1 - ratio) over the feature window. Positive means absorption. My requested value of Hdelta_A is 6.0 angstrom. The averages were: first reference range 8.84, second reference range 8.07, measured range 7.14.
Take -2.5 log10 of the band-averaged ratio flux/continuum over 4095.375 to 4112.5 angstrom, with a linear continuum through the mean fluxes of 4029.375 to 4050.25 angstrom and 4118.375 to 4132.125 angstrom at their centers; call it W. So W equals 0.33 mag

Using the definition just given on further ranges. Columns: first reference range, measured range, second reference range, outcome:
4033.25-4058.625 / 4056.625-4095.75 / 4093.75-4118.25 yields -0.04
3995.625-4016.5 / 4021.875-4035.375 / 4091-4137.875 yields -0.10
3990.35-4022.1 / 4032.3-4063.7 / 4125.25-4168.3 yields -0.11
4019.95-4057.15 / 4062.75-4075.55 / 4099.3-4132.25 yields 0.03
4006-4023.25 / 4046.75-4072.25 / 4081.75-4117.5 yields -0.14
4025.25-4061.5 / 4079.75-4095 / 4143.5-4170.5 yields 0.14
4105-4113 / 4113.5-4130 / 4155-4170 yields -0.13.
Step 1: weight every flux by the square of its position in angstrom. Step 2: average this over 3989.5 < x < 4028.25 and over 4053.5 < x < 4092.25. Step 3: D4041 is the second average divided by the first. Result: 1.02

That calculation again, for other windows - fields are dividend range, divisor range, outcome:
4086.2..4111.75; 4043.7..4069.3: 0.79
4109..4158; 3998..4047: 0.94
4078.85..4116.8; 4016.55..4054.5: 0.80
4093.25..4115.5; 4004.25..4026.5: 0.81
